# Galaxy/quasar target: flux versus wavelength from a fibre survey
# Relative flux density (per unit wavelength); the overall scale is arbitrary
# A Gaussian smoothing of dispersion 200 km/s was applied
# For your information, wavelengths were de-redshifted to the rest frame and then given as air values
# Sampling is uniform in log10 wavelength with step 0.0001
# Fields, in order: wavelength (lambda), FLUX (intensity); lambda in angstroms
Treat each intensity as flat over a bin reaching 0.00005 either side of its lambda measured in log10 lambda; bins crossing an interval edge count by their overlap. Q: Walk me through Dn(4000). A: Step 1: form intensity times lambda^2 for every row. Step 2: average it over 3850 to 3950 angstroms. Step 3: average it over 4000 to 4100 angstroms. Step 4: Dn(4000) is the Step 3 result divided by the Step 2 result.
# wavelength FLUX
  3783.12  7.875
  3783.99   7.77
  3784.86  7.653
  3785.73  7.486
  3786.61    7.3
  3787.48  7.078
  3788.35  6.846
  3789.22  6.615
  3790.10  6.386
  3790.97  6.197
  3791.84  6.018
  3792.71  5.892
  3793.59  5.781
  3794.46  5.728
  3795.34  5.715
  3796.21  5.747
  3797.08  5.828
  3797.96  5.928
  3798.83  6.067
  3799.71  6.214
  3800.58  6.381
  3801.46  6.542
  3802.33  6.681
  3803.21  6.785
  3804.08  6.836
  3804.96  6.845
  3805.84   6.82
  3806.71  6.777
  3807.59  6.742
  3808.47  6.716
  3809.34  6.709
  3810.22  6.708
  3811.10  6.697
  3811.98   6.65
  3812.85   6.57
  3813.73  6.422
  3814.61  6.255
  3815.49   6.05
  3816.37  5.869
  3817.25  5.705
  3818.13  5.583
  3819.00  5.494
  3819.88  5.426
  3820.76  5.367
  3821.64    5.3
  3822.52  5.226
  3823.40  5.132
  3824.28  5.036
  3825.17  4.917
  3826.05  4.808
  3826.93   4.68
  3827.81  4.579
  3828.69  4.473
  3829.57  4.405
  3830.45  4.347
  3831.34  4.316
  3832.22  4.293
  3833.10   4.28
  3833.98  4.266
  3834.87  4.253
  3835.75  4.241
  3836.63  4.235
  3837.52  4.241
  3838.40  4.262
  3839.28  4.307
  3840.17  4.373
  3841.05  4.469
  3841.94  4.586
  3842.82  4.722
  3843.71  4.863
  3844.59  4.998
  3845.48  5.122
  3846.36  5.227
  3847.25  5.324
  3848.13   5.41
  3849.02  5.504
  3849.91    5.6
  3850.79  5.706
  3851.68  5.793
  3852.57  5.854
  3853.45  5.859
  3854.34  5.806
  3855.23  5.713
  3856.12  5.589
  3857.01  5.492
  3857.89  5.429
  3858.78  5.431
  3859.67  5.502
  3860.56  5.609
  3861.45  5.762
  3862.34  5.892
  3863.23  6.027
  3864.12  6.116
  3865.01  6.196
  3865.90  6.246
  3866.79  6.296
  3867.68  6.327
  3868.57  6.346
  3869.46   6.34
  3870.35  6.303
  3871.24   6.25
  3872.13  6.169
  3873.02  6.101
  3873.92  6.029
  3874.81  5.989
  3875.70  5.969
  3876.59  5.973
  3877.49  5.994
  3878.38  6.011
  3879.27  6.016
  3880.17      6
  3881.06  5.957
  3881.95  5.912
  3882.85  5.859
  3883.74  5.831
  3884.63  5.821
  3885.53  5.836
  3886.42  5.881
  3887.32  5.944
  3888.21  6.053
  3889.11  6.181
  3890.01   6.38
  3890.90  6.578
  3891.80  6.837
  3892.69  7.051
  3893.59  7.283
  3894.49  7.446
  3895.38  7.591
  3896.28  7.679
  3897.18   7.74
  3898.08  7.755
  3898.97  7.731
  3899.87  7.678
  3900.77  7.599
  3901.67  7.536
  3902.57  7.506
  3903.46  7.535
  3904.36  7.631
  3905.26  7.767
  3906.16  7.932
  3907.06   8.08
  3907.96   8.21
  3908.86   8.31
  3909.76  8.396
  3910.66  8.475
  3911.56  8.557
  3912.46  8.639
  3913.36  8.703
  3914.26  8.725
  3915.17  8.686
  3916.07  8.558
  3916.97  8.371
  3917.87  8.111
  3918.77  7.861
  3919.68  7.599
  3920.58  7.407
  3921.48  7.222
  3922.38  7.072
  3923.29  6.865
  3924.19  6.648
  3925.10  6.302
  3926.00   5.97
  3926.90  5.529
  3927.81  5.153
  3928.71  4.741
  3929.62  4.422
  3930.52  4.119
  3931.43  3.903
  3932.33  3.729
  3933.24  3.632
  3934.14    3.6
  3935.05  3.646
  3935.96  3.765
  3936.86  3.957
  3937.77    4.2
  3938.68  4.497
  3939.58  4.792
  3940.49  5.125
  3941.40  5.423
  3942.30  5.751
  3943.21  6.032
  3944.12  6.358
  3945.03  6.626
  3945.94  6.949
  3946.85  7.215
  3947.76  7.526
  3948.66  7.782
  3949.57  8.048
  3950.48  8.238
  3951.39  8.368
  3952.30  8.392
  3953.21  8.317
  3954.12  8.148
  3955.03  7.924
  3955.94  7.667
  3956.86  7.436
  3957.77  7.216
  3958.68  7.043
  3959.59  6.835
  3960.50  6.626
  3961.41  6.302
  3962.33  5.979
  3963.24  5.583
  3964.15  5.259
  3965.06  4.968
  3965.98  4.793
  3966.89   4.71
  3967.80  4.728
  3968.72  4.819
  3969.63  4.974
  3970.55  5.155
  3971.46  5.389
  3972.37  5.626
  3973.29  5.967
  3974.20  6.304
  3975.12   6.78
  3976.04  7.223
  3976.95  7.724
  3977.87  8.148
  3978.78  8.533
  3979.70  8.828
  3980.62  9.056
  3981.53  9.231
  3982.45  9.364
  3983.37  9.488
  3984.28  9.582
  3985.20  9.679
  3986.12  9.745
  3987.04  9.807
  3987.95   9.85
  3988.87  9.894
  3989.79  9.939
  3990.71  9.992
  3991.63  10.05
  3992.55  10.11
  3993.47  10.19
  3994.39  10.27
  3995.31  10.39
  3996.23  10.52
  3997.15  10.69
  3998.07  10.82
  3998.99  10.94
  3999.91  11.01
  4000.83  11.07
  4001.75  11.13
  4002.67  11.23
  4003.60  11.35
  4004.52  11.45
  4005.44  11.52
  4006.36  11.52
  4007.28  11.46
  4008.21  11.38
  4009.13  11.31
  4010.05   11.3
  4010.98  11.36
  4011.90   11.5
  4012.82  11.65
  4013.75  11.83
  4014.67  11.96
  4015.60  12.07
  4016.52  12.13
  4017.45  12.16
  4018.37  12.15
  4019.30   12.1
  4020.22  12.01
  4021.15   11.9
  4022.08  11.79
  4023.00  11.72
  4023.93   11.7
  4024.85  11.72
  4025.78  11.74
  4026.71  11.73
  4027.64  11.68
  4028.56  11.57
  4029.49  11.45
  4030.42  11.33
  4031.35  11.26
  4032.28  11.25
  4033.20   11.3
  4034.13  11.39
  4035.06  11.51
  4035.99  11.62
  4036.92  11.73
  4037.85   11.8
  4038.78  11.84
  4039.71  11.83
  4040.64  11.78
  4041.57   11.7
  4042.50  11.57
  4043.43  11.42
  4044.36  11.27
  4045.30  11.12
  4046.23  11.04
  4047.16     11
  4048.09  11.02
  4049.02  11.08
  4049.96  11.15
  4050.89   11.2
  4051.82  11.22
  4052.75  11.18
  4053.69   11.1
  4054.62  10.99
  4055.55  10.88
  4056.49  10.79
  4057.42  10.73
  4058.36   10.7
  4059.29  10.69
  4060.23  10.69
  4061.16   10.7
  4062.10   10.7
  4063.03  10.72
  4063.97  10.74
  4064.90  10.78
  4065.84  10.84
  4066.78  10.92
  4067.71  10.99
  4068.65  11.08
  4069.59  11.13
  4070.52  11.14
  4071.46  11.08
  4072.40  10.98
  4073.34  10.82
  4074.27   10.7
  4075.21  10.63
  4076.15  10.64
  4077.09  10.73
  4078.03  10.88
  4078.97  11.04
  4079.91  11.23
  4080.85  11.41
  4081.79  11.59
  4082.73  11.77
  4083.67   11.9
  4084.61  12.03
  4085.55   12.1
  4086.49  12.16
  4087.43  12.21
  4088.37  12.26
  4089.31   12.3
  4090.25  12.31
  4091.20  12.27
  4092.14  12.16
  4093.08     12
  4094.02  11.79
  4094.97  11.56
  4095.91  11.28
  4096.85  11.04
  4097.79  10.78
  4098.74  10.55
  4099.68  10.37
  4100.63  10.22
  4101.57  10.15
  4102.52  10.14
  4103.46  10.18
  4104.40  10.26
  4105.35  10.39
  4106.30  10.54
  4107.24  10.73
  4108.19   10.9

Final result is 1.9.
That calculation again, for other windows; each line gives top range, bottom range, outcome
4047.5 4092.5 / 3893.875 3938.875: 1.79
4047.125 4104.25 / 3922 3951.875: 2.12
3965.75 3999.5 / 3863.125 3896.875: 1.41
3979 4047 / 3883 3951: 1.75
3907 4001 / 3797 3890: 1.37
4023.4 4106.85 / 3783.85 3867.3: 2.23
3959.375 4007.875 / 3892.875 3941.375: 1.33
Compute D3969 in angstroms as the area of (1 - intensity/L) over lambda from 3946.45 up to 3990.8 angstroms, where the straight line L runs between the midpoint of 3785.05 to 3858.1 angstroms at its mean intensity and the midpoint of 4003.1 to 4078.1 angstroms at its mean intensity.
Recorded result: 9.4 angstroms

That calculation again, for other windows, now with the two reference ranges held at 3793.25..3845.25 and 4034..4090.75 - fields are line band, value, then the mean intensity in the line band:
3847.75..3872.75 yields 2.21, 5.88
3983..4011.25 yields -2.63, 10.6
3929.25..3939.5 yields 5.29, 3.98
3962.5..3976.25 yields 5.45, 5.46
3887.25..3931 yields 1.79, 7.28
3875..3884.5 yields 1.32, 5.95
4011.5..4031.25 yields -2.92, 11.8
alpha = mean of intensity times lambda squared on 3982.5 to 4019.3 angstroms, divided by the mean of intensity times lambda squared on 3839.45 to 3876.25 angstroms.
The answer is 2.07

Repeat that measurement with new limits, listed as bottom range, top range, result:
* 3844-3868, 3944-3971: 1.23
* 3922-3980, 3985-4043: 1.91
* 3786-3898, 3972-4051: 2.00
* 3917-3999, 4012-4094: 1.69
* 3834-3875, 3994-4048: 2.28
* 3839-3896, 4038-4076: 2.07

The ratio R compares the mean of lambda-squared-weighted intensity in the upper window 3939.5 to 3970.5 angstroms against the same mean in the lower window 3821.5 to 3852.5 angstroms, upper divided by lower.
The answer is 1.45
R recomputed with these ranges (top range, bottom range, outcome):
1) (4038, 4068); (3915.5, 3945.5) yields 2.08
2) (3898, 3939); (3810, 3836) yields 1.34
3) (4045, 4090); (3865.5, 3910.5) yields 1.80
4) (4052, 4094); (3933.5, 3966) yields 1.90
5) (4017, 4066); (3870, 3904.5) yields 1.86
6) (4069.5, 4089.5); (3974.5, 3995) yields 1.29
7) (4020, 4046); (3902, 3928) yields 1.60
